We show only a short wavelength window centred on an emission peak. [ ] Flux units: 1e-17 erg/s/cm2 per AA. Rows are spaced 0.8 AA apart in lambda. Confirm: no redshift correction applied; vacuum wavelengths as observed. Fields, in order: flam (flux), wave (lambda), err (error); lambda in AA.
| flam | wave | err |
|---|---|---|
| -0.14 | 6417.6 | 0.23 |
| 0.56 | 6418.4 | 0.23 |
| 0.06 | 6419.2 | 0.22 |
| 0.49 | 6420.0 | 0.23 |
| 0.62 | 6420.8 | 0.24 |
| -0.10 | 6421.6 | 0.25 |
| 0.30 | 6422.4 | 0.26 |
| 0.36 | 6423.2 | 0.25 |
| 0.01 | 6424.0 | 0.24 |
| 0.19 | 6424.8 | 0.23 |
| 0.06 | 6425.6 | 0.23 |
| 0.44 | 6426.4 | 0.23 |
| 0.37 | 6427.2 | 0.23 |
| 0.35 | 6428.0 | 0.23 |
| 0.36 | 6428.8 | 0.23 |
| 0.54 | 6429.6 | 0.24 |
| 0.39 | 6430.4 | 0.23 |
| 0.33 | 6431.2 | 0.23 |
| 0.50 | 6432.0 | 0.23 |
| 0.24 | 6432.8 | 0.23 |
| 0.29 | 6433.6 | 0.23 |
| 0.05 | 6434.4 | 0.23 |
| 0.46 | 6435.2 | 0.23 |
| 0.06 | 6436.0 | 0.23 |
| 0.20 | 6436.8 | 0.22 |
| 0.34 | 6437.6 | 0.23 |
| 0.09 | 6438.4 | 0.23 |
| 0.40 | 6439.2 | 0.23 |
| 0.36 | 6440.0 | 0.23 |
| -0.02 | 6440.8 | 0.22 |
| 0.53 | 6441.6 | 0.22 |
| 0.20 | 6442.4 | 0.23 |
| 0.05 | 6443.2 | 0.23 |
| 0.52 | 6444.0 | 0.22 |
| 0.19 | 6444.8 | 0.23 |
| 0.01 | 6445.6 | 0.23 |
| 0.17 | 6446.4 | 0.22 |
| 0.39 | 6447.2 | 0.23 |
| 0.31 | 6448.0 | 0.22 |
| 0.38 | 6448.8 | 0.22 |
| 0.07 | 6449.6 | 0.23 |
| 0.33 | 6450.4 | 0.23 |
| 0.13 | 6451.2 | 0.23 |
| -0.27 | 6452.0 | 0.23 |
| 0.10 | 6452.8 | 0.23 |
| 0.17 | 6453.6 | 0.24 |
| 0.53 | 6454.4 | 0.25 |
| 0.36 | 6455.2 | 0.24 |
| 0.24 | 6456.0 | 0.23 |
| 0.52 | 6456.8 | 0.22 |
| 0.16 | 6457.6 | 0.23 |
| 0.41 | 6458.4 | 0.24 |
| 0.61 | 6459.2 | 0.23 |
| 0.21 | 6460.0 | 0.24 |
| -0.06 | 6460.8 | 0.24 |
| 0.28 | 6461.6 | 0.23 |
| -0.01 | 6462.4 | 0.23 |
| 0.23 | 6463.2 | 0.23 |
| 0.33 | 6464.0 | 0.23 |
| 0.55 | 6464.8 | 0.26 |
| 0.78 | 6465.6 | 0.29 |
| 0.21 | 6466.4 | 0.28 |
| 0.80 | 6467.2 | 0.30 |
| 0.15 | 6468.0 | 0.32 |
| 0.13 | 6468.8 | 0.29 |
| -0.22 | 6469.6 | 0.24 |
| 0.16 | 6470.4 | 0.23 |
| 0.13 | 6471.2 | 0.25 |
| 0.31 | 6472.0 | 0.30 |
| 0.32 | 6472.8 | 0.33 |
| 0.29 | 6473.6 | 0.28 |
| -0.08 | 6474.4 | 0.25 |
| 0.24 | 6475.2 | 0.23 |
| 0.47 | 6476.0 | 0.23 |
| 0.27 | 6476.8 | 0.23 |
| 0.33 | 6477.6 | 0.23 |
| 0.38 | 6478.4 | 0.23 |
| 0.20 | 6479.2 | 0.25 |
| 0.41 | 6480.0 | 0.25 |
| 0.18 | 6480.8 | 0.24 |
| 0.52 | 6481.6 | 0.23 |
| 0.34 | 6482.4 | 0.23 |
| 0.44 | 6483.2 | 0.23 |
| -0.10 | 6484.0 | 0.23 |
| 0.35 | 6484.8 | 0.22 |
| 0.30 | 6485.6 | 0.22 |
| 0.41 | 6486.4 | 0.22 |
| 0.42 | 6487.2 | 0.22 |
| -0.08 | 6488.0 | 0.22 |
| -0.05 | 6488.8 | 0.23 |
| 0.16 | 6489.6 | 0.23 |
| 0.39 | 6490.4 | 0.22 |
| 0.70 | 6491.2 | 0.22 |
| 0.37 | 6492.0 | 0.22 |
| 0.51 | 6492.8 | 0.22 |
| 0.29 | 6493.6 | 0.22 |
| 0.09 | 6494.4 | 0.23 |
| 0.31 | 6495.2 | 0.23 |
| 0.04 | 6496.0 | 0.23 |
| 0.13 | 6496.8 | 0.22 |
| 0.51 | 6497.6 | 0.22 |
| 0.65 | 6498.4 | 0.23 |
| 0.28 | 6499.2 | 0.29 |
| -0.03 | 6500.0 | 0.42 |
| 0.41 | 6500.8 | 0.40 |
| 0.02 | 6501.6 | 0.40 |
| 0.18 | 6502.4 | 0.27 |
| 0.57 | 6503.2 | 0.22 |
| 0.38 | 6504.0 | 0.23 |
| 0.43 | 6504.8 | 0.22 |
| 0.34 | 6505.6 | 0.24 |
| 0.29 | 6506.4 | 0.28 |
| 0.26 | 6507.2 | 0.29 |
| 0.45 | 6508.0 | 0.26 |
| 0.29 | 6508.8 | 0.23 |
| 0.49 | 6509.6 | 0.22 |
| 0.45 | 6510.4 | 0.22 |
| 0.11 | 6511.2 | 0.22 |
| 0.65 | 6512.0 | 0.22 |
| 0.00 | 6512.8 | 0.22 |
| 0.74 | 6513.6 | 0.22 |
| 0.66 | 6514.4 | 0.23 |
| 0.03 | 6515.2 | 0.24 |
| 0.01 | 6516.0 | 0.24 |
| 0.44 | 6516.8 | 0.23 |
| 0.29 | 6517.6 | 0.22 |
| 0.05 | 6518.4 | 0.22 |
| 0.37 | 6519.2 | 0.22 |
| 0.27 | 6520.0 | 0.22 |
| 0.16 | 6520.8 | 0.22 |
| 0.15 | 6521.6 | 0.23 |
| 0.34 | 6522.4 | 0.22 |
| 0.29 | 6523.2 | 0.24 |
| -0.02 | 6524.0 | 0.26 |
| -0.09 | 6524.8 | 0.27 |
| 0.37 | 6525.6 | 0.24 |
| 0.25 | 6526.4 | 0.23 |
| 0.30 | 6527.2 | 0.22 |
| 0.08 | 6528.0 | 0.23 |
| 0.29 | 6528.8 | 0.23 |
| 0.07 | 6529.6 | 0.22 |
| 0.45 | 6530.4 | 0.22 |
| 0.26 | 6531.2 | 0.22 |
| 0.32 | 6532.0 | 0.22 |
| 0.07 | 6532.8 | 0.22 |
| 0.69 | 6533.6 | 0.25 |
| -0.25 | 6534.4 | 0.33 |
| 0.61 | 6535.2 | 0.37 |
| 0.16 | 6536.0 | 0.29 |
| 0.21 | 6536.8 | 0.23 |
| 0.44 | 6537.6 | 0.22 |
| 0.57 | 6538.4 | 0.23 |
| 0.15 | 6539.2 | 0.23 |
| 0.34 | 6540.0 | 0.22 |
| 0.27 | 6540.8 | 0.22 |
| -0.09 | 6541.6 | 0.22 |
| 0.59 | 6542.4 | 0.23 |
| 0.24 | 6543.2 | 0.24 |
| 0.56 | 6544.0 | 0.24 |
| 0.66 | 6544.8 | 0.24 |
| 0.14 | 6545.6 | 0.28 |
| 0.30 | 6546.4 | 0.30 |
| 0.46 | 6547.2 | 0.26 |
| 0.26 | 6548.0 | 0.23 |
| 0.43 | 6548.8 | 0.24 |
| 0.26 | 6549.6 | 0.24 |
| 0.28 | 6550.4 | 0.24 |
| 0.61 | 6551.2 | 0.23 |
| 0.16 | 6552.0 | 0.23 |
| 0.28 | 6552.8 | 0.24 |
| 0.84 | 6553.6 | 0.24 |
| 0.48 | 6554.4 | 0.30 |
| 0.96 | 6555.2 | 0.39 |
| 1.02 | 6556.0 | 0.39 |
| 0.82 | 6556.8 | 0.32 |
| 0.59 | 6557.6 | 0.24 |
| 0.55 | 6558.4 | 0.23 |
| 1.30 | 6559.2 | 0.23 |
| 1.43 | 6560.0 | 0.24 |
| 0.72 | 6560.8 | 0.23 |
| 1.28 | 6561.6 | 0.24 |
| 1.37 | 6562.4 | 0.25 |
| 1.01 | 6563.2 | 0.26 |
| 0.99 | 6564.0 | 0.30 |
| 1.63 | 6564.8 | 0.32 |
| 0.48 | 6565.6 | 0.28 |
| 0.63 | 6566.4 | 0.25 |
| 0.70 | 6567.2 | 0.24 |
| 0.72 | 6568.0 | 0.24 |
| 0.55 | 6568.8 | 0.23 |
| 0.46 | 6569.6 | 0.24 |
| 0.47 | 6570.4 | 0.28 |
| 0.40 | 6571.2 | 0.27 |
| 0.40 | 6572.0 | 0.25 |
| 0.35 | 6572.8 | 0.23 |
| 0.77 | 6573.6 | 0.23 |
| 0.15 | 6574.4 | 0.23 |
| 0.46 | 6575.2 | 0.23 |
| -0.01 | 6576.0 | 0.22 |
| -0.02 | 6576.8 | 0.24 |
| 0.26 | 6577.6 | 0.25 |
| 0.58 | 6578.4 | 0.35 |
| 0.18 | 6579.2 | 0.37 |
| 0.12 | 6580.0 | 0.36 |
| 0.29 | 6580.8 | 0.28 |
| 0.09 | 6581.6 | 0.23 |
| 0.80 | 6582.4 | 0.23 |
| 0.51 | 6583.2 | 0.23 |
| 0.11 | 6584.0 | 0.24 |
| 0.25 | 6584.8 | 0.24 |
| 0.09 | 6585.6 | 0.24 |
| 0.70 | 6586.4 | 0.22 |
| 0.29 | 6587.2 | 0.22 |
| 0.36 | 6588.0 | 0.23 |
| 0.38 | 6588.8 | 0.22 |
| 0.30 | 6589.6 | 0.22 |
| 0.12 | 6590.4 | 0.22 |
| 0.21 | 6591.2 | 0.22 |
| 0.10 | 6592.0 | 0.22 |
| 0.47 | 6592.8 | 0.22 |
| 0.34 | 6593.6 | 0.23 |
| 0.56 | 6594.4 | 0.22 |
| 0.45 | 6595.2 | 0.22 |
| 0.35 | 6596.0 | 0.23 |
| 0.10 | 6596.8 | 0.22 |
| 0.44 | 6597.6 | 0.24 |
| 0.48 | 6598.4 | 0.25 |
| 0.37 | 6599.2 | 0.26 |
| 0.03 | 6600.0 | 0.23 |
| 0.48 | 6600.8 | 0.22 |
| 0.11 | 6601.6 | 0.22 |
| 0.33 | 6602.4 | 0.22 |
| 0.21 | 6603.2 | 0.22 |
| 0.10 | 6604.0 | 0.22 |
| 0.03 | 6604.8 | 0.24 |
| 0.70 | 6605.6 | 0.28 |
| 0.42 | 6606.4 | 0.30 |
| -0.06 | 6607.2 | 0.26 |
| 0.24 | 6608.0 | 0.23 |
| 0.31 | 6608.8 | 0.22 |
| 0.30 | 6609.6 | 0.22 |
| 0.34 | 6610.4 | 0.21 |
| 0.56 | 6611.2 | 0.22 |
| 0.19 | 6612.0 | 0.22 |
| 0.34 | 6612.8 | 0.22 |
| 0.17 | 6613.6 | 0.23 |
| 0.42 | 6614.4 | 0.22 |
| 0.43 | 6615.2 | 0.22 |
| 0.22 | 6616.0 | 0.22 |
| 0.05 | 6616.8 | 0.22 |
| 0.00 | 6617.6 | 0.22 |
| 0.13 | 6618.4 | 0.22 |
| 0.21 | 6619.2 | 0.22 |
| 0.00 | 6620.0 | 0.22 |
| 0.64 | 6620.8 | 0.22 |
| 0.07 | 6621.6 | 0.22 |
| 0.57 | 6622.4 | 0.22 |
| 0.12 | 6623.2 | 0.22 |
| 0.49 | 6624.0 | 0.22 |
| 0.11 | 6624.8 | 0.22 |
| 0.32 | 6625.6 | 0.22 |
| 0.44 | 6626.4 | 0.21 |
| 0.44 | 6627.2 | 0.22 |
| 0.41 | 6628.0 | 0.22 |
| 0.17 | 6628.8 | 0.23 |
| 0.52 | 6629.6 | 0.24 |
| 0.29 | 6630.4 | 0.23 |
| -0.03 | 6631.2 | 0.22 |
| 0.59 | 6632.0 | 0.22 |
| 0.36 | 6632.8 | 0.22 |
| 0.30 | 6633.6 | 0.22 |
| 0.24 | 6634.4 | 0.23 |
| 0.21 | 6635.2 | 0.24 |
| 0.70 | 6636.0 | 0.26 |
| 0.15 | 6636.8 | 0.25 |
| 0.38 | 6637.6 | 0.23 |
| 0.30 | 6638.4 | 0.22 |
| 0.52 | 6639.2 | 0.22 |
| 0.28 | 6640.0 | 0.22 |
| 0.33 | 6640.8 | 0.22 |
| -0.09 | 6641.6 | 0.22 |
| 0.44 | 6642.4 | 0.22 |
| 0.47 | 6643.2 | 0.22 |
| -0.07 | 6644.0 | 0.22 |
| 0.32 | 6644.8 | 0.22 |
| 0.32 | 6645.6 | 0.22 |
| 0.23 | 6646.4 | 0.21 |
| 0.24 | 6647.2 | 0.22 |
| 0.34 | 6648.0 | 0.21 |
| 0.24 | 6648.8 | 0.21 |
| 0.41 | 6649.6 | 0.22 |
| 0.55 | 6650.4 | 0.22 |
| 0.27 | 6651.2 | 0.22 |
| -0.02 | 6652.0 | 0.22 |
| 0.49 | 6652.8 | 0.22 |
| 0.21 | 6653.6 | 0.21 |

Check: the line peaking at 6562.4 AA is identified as [O II]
